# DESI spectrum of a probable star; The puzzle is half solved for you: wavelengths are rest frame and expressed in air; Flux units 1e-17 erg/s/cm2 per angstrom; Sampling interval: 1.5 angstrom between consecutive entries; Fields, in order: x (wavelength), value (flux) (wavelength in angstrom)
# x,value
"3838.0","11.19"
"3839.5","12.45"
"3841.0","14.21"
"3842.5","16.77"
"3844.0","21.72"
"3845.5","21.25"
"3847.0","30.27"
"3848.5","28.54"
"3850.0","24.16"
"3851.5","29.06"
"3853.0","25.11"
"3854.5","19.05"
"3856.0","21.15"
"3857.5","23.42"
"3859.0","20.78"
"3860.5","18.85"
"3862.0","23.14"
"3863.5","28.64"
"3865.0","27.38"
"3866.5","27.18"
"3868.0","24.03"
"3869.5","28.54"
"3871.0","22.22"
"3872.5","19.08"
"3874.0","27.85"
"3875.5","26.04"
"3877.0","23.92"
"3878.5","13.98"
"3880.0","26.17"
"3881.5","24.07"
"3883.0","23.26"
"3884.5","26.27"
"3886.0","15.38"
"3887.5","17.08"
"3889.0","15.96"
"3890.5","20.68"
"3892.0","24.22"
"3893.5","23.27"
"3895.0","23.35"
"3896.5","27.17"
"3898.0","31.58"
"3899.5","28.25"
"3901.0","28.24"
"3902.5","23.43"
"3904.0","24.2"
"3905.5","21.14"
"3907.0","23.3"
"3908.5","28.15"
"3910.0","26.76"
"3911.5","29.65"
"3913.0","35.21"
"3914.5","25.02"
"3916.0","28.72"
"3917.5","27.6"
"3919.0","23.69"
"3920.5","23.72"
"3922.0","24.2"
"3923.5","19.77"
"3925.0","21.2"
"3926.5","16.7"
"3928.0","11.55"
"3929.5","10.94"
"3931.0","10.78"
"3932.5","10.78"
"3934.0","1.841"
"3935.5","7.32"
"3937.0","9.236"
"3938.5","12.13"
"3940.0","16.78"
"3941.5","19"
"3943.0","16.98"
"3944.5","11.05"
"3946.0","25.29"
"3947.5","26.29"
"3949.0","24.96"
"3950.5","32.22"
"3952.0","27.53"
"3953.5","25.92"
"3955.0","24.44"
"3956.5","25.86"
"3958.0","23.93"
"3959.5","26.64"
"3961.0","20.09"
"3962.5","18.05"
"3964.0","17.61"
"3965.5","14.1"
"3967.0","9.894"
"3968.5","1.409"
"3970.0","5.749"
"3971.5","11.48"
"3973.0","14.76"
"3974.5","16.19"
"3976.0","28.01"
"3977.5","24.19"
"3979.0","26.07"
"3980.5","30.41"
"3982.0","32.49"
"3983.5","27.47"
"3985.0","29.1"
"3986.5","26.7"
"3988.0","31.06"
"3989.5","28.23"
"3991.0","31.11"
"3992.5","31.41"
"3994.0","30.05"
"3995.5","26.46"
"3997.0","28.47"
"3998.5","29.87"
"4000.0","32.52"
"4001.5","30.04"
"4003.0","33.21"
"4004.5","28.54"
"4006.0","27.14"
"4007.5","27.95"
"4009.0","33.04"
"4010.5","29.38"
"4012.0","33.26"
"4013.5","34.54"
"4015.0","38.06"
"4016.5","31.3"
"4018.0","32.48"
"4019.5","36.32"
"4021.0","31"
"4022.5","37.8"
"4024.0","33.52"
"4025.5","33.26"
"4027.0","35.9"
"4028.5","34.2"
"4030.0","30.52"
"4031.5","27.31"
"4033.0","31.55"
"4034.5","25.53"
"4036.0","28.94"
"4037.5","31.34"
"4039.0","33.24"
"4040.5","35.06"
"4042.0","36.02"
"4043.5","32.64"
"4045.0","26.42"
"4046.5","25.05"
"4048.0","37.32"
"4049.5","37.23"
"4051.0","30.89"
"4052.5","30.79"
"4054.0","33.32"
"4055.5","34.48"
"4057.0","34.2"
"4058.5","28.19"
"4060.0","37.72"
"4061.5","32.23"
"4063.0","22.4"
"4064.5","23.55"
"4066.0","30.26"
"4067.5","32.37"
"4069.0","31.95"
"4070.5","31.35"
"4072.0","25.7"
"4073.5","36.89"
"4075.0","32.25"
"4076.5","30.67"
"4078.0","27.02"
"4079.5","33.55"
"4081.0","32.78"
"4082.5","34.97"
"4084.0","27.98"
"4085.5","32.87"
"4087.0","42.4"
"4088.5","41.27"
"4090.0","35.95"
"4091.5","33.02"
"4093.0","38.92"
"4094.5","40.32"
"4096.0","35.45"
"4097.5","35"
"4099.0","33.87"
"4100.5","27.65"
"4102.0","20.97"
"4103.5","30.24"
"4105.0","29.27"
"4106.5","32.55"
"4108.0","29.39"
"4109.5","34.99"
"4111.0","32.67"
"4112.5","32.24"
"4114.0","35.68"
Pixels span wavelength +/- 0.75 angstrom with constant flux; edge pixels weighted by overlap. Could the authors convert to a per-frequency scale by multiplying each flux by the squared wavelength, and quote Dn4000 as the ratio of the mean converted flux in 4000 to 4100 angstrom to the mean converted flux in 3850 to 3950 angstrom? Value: 1.6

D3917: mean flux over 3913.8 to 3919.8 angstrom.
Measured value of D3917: 26.2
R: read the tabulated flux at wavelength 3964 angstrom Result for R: 17.61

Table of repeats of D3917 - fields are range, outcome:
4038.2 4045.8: 32.6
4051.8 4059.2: 32.2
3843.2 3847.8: 24.4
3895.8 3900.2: 29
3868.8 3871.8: 25.2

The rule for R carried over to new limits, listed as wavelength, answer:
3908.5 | 28.15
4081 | 32.78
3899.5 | 28.25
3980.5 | 30.41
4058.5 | 28.19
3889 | 15.96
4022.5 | 37.8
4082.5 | 34.97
